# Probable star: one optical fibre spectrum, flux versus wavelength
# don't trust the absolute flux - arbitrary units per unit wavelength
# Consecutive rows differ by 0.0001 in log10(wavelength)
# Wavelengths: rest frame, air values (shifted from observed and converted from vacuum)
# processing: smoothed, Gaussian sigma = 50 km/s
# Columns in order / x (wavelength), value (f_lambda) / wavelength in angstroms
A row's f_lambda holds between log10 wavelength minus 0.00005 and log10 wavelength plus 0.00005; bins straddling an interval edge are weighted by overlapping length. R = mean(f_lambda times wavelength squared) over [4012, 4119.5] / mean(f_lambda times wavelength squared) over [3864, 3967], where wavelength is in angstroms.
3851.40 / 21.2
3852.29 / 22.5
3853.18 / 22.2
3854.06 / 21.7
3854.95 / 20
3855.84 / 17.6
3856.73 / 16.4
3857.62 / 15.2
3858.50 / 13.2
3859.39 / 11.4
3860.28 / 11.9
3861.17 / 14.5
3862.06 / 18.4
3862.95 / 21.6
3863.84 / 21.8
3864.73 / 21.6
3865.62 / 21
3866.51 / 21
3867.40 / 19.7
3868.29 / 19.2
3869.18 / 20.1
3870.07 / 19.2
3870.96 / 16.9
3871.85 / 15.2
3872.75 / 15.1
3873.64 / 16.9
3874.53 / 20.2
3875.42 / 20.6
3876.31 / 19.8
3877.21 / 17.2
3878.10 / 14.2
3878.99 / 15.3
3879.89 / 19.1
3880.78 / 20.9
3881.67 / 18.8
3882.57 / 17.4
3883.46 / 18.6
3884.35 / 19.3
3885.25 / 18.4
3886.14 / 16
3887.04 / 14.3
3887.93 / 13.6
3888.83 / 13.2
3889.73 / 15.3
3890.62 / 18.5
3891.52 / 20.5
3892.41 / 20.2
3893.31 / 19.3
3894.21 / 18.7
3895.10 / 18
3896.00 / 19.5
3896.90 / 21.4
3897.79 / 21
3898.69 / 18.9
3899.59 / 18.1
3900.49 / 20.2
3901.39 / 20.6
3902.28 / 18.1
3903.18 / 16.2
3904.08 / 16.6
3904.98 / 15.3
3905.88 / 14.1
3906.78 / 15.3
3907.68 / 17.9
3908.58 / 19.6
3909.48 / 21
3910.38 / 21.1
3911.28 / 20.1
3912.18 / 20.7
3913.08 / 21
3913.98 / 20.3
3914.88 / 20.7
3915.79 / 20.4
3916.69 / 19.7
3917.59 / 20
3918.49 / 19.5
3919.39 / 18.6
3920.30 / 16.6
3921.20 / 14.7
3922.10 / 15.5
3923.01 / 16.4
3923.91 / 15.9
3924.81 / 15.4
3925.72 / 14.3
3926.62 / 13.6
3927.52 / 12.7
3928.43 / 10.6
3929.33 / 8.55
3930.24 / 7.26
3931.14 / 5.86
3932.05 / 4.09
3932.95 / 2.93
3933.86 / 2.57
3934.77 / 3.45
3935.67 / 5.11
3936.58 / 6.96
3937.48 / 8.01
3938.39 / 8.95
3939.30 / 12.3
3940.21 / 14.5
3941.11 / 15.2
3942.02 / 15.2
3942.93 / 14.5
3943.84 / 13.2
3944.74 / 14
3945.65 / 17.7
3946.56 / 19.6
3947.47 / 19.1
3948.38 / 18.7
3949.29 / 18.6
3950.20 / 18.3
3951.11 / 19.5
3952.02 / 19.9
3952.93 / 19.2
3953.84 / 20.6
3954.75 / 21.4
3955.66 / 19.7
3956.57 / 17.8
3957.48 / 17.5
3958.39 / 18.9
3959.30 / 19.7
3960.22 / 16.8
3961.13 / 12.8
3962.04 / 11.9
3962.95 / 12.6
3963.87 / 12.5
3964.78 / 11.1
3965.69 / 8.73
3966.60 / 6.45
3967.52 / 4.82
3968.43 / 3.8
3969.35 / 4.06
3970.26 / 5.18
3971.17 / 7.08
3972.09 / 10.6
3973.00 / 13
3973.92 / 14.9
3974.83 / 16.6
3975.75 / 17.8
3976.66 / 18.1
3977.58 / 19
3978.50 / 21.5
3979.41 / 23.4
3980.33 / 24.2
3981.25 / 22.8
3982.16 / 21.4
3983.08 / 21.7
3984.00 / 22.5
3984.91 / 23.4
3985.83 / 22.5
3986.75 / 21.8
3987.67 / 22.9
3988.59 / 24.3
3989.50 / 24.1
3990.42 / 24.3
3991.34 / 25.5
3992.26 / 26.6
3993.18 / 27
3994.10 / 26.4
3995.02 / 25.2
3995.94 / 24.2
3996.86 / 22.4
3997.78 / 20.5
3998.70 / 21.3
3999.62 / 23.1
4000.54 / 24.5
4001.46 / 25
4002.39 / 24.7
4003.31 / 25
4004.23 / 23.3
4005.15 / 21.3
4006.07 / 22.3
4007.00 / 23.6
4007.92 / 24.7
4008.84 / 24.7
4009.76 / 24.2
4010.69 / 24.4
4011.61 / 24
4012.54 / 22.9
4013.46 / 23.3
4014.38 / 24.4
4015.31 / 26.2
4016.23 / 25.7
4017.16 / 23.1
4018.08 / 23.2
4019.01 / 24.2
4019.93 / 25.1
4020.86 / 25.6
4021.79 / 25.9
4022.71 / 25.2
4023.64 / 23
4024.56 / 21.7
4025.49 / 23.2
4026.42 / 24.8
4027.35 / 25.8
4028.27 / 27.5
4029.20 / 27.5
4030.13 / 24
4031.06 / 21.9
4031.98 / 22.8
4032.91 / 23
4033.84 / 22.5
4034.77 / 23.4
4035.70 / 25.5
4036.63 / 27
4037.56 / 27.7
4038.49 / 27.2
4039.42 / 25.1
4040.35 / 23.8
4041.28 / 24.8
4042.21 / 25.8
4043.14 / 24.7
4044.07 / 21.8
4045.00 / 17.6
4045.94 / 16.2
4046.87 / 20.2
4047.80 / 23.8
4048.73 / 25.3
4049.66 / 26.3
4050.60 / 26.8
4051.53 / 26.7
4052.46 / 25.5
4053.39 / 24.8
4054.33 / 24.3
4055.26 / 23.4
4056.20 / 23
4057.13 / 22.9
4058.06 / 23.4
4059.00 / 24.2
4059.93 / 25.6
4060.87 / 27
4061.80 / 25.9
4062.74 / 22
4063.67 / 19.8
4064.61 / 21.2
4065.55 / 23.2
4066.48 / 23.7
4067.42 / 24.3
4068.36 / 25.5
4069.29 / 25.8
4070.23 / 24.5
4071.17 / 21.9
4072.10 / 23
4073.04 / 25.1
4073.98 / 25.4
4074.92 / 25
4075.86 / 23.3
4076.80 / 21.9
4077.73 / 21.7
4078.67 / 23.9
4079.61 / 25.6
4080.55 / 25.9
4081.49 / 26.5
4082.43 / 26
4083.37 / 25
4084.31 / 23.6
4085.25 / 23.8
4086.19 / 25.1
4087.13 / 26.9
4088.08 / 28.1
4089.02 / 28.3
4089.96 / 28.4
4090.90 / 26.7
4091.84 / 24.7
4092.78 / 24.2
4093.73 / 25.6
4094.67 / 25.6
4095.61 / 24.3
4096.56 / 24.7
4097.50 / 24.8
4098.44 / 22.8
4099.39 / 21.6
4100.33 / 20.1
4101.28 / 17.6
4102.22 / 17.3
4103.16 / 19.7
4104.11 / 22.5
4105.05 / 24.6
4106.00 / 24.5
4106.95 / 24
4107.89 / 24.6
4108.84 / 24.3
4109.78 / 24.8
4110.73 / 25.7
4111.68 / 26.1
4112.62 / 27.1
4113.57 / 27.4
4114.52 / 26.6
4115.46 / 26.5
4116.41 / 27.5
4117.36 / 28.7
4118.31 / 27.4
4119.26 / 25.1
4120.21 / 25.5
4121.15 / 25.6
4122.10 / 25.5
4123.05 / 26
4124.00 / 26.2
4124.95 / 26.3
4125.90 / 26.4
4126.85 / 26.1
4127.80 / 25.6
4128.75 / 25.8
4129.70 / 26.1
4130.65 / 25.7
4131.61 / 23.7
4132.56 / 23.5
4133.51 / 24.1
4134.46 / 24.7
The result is 1.6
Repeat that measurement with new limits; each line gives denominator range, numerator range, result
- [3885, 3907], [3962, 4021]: 1.21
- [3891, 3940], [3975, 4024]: 1.59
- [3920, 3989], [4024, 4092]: 1.75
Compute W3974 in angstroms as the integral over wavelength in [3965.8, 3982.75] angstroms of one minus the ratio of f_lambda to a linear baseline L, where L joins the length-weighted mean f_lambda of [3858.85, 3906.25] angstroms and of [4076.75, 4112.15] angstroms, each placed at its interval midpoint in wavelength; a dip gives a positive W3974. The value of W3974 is 5.44 angstroms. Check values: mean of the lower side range 18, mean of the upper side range 24.3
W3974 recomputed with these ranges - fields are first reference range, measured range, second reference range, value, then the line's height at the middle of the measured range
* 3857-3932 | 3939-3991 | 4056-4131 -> 8.3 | 19.9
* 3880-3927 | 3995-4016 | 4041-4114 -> -2.0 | 21.6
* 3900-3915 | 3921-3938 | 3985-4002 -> 8.8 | 20.1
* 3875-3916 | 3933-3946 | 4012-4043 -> 6.3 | 20.5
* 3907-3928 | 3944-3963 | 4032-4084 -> 1.7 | 19.6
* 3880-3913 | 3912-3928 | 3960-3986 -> -0.2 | 17.2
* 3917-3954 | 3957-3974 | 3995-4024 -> 6.2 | 17.8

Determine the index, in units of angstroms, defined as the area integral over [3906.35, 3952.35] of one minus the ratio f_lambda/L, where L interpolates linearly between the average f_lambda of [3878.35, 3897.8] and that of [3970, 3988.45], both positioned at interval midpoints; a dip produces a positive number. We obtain 8.8 angstroms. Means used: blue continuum 18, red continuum 18.8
